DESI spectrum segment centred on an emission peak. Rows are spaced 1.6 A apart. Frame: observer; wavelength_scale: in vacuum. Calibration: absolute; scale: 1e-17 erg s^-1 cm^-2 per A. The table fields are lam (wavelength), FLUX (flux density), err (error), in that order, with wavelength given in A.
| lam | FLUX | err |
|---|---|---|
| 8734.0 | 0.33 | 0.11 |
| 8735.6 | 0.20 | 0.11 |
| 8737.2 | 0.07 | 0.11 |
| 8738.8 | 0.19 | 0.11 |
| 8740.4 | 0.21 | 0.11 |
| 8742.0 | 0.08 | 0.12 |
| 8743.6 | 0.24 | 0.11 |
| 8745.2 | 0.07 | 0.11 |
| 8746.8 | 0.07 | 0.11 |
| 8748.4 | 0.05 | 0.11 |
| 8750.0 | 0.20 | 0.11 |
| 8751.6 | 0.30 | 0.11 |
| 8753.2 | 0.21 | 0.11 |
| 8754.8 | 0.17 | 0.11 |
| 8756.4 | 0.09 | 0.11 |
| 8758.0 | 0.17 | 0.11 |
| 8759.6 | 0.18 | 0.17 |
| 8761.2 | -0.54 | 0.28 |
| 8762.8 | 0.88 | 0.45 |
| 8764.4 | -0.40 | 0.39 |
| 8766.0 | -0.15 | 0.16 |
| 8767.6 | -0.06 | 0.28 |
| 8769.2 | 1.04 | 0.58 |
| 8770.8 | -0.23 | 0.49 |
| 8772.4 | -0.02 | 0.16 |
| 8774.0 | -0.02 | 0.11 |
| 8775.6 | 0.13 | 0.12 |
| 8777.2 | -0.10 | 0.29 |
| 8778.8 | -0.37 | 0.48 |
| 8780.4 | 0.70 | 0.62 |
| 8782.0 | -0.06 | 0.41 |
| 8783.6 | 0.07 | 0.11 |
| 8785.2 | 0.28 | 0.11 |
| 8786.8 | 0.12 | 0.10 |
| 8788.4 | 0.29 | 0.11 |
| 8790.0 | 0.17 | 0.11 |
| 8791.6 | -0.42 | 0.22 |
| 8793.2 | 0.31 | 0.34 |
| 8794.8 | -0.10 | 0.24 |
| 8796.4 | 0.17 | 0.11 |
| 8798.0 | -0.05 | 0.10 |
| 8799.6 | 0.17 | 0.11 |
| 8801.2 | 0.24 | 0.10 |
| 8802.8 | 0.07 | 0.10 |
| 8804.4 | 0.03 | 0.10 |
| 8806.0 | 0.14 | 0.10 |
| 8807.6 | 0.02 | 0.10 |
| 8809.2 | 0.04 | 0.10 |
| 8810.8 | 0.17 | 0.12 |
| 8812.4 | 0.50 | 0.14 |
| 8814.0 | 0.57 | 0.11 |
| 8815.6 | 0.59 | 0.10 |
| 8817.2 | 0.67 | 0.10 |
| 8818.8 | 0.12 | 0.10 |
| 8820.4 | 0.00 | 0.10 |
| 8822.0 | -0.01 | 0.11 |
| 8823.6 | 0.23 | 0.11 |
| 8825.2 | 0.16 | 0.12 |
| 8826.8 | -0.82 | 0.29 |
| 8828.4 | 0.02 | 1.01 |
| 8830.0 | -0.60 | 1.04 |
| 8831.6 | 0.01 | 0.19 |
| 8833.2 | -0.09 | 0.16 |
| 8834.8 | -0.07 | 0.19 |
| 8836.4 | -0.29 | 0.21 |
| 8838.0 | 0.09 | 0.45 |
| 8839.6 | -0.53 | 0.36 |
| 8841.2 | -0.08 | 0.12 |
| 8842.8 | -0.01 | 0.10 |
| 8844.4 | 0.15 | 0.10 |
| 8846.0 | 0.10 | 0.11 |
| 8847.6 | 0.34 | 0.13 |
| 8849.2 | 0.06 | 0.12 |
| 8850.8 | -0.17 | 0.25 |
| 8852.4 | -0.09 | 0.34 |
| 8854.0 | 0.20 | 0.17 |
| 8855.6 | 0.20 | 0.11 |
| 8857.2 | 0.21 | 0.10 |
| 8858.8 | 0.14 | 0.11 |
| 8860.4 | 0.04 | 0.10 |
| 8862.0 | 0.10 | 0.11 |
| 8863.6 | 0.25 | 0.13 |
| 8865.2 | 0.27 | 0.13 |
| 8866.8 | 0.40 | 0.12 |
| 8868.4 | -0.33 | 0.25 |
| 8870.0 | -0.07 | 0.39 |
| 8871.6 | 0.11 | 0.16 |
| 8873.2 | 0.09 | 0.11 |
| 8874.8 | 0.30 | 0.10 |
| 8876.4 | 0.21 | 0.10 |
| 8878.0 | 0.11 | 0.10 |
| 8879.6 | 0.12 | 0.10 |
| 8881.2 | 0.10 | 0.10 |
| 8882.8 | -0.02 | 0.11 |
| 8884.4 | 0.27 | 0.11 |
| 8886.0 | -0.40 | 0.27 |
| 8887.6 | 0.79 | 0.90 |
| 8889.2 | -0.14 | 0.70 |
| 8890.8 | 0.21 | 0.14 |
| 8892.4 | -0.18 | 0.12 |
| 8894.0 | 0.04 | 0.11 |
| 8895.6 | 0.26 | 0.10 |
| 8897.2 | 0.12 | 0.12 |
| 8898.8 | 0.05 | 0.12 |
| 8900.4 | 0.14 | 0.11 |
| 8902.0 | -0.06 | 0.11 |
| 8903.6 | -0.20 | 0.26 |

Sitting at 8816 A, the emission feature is H-beta 4861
